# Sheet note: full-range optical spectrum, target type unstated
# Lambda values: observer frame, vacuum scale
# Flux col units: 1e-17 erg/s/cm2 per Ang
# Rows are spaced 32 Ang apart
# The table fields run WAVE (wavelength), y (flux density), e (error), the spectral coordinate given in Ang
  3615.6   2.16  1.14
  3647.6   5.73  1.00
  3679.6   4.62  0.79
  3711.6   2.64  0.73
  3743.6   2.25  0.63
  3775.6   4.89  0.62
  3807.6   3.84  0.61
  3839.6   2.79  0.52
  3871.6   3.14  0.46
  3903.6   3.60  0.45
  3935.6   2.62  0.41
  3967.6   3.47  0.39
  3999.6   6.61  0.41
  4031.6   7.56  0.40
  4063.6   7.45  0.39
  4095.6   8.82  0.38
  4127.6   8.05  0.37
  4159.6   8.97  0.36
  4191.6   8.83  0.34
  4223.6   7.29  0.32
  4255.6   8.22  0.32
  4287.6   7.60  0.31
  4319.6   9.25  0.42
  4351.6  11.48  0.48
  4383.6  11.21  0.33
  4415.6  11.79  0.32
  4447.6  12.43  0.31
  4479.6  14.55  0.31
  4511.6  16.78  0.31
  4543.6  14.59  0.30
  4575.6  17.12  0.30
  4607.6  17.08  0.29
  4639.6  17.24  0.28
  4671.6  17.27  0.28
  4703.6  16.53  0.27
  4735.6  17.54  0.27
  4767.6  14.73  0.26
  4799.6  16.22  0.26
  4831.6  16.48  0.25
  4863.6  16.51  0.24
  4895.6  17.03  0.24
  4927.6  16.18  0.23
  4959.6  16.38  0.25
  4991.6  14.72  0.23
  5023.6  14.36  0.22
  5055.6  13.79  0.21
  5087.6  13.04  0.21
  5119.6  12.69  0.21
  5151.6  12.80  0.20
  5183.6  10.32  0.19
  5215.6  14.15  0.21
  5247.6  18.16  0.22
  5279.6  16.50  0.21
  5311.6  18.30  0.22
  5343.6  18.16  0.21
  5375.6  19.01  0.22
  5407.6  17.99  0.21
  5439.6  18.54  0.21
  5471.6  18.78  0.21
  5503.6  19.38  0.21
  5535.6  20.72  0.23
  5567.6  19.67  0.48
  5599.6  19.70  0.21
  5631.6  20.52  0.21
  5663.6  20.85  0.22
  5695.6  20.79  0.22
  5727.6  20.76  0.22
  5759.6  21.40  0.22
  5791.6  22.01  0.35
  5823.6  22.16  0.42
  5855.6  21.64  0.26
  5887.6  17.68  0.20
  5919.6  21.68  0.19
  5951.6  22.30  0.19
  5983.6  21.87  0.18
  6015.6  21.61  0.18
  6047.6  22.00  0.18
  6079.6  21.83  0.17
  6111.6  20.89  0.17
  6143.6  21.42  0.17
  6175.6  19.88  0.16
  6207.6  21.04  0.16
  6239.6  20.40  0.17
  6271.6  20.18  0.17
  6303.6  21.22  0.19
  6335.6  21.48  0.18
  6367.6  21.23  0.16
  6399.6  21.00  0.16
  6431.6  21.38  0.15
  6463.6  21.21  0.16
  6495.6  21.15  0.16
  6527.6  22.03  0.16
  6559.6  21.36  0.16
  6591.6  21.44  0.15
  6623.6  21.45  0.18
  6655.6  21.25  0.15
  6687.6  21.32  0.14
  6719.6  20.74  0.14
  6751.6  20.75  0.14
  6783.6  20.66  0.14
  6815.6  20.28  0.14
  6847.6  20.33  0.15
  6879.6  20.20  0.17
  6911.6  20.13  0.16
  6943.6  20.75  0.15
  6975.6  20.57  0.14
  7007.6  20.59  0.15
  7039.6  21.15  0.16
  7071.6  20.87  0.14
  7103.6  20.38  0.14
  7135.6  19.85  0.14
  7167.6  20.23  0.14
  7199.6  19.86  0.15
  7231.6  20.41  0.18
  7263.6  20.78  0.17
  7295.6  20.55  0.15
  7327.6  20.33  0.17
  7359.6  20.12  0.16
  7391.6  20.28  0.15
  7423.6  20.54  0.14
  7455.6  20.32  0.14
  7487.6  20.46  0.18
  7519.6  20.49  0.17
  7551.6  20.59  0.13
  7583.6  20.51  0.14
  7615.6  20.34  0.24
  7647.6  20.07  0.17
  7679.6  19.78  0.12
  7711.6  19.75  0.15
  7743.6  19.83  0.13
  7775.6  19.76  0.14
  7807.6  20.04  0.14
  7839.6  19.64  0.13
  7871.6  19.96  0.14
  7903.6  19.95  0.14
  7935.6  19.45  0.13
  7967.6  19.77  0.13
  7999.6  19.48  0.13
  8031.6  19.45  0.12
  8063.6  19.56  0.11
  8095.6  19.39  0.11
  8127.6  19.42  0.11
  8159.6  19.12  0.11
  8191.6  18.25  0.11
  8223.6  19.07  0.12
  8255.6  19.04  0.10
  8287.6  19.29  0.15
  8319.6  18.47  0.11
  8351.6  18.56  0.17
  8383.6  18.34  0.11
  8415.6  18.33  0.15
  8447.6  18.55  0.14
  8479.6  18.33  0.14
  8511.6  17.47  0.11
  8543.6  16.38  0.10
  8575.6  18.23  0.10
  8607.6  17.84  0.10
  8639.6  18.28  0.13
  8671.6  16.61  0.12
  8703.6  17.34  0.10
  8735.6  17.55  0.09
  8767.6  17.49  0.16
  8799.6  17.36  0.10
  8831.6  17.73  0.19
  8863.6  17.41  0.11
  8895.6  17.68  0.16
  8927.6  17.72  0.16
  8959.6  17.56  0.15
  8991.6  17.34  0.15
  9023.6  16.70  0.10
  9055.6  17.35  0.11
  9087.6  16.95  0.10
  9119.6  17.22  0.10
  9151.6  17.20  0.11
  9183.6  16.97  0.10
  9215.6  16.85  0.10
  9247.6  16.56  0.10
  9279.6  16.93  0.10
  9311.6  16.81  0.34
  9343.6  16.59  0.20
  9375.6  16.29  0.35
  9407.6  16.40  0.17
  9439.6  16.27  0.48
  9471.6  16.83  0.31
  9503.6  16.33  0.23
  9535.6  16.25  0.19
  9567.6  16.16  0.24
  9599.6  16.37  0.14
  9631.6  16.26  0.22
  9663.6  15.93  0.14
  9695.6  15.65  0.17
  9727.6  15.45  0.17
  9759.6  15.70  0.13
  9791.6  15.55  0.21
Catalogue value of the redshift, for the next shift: 0.00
